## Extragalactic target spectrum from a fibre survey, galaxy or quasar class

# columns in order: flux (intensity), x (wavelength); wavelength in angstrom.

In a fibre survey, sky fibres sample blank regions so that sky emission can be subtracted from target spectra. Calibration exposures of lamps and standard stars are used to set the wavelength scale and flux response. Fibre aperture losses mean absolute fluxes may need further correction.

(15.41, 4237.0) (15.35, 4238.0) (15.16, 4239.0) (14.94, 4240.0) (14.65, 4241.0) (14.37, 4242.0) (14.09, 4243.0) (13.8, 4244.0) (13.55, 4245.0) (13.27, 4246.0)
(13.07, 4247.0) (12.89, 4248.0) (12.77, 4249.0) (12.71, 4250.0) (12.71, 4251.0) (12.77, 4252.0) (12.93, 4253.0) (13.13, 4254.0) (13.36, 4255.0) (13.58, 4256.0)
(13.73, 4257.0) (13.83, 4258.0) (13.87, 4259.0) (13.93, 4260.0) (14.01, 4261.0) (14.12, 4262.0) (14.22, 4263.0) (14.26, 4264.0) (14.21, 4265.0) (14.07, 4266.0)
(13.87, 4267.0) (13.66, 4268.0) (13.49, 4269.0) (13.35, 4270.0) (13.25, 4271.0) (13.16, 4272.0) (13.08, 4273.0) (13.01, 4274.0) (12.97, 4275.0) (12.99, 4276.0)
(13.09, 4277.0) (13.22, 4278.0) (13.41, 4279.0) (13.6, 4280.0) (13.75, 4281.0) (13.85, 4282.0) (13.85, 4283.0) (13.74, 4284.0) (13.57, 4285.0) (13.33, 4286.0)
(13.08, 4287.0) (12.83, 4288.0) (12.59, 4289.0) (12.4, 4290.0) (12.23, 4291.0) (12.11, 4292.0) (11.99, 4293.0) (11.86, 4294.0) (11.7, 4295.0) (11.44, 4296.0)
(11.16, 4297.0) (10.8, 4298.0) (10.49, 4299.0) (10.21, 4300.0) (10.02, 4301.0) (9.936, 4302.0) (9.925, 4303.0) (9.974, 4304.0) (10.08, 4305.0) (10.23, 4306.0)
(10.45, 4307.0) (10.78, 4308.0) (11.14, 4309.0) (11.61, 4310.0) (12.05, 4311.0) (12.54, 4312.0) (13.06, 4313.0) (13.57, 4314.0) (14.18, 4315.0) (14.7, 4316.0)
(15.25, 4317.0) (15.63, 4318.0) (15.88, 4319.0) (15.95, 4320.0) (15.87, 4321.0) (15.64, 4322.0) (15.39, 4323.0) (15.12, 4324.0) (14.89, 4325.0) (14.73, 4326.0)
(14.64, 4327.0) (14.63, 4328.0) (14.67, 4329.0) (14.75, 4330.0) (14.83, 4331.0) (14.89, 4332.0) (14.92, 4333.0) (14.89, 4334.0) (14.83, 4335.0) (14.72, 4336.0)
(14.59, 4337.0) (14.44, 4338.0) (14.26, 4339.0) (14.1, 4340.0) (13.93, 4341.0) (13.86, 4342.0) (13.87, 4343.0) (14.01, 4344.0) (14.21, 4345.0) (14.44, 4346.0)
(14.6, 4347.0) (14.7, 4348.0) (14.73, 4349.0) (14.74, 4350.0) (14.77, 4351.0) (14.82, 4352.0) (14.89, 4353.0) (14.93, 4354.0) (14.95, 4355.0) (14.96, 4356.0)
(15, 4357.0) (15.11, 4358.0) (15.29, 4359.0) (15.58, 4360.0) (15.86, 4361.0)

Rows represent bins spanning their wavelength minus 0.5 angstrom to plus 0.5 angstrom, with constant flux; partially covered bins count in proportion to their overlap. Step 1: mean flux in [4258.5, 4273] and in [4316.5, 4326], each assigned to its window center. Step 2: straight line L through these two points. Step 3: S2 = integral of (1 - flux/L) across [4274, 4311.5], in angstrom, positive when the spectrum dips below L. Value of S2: 6.7 angstrom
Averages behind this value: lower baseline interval 13.8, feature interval 12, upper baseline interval 15.5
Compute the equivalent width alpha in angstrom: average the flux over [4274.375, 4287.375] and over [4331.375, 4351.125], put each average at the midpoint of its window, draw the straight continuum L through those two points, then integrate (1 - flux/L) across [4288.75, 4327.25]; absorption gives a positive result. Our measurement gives 3.6 angstrom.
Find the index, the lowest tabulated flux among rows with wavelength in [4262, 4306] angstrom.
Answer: 9.925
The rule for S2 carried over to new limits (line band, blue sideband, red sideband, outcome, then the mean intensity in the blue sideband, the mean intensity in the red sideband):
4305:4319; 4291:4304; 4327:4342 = -0.33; 11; 14.6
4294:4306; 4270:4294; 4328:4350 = 2.62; 13.1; 14.5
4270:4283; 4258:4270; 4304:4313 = -0.15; 13.9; 11.2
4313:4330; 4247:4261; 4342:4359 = -0.88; 13.3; 14.7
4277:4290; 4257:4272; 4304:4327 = 0.35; 13.8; 13.5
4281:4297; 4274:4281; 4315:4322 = 1.33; 13.2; 15.5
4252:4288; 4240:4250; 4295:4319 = -1.83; 13.6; 11.8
